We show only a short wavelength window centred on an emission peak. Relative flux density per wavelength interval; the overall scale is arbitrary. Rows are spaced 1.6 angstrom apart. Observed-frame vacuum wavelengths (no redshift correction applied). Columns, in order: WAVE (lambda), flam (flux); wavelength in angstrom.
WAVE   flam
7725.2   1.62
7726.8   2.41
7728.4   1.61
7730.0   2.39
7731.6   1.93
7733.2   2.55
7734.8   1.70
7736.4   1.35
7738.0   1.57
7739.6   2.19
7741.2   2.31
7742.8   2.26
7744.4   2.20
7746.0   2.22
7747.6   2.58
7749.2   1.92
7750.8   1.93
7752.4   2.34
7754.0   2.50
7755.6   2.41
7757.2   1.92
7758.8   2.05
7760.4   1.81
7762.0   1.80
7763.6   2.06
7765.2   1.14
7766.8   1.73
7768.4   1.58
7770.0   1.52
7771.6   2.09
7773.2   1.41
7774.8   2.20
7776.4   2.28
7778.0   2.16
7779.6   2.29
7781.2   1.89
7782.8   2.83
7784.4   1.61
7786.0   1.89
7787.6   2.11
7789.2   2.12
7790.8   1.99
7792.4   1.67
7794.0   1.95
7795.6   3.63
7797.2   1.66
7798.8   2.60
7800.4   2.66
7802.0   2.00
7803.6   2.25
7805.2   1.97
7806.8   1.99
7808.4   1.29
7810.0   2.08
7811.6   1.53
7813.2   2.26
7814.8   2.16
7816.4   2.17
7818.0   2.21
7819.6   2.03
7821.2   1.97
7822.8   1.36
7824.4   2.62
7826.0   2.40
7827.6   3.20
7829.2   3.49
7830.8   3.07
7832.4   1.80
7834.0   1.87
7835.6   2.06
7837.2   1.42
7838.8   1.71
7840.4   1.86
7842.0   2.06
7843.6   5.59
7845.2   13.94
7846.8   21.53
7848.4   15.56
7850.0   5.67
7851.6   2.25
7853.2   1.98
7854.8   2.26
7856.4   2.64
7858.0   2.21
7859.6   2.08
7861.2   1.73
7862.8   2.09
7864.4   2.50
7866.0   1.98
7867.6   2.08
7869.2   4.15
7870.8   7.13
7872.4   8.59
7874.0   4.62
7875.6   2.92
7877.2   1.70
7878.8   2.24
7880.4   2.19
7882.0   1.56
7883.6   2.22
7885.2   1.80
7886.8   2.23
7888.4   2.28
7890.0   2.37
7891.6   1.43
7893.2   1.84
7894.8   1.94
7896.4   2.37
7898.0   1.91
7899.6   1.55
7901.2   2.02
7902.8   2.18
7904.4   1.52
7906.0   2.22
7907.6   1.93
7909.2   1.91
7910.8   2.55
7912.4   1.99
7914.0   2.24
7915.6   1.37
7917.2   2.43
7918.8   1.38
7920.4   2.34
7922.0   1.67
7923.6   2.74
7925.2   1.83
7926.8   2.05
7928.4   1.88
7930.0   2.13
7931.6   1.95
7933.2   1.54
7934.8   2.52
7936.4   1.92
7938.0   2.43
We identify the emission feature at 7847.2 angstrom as H-alpha 6563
